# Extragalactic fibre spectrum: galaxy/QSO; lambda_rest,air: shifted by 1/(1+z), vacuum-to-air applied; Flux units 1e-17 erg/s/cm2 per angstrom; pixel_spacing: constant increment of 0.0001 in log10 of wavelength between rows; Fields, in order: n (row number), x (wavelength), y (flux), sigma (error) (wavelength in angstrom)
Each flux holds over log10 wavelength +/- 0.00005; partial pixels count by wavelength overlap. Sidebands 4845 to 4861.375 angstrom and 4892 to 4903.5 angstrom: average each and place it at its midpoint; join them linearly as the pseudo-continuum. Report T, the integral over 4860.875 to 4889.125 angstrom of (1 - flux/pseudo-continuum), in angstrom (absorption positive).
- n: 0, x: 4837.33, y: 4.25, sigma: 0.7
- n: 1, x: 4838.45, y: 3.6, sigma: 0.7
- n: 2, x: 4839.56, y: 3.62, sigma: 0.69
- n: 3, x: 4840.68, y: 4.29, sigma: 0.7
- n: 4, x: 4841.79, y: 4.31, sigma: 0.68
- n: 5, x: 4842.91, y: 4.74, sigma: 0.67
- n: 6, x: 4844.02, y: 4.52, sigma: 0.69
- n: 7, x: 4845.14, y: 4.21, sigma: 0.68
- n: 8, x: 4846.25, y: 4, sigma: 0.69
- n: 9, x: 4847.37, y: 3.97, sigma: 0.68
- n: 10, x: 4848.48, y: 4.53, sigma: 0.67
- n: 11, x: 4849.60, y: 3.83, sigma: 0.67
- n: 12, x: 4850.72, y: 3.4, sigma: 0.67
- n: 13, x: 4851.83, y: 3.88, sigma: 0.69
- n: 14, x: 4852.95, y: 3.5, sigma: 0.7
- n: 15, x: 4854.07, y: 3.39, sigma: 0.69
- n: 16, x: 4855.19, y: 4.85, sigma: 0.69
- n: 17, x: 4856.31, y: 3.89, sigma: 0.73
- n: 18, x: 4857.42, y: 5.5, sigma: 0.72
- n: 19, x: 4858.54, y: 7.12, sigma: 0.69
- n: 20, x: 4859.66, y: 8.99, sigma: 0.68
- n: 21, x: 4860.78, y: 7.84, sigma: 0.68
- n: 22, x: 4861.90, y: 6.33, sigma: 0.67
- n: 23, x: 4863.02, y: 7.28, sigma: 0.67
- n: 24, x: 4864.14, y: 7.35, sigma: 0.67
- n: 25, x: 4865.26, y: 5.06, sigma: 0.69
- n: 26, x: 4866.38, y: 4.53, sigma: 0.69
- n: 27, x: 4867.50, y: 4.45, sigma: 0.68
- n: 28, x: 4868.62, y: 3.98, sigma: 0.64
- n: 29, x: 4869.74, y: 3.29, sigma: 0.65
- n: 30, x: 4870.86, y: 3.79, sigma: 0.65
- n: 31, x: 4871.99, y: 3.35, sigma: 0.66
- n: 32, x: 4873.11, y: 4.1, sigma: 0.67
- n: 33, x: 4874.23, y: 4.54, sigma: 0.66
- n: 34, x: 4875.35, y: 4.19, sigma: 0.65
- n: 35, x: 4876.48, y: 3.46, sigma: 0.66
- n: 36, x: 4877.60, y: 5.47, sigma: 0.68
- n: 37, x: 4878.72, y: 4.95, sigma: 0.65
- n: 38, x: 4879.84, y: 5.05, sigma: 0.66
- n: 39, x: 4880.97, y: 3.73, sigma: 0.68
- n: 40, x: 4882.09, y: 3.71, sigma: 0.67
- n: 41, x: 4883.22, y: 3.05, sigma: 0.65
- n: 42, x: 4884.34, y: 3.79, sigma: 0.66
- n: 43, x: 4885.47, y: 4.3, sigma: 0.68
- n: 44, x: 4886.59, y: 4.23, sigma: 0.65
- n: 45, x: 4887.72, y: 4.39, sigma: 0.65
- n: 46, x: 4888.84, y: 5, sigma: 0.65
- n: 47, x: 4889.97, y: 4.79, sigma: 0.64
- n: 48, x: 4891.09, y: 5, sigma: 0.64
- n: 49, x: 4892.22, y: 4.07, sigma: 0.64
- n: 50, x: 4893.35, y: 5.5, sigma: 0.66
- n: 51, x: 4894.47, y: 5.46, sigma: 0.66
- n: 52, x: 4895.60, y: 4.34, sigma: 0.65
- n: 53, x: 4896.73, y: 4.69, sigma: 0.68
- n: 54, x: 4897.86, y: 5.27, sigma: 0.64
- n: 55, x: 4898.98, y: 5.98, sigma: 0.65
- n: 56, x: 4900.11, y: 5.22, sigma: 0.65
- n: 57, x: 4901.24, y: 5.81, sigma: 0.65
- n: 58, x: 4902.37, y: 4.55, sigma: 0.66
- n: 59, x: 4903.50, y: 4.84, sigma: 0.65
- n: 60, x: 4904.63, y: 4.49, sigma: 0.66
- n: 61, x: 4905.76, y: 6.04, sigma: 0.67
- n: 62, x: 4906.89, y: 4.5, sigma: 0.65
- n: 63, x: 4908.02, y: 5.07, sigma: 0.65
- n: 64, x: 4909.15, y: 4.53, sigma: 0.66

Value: 2.3 angstrom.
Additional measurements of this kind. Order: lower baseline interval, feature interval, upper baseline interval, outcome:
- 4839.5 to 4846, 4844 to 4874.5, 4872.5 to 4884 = -4.1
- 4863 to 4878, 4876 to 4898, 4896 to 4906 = 1.7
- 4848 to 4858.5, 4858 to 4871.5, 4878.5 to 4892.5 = -5.0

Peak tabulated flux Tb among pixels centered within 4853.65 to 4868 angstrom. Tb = 8.99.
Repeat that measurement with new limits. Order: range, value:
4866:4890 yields 5.47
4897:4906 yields 6.04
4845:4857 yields 4.85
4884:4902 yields 5.98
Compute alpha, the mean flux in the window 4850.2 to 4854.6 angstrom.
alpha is 3.55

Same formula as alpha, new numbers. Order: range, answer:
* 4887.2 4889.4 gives 4.71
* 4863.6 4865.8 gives 6.21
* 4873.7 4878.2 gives 4.42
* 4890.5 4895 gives 5.01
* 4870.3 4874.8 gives 3.94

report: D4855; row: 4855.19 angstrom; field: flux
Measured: 4.85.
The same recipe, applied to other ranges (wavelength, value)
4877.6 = 5.47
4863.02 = 7.28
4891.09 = 5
